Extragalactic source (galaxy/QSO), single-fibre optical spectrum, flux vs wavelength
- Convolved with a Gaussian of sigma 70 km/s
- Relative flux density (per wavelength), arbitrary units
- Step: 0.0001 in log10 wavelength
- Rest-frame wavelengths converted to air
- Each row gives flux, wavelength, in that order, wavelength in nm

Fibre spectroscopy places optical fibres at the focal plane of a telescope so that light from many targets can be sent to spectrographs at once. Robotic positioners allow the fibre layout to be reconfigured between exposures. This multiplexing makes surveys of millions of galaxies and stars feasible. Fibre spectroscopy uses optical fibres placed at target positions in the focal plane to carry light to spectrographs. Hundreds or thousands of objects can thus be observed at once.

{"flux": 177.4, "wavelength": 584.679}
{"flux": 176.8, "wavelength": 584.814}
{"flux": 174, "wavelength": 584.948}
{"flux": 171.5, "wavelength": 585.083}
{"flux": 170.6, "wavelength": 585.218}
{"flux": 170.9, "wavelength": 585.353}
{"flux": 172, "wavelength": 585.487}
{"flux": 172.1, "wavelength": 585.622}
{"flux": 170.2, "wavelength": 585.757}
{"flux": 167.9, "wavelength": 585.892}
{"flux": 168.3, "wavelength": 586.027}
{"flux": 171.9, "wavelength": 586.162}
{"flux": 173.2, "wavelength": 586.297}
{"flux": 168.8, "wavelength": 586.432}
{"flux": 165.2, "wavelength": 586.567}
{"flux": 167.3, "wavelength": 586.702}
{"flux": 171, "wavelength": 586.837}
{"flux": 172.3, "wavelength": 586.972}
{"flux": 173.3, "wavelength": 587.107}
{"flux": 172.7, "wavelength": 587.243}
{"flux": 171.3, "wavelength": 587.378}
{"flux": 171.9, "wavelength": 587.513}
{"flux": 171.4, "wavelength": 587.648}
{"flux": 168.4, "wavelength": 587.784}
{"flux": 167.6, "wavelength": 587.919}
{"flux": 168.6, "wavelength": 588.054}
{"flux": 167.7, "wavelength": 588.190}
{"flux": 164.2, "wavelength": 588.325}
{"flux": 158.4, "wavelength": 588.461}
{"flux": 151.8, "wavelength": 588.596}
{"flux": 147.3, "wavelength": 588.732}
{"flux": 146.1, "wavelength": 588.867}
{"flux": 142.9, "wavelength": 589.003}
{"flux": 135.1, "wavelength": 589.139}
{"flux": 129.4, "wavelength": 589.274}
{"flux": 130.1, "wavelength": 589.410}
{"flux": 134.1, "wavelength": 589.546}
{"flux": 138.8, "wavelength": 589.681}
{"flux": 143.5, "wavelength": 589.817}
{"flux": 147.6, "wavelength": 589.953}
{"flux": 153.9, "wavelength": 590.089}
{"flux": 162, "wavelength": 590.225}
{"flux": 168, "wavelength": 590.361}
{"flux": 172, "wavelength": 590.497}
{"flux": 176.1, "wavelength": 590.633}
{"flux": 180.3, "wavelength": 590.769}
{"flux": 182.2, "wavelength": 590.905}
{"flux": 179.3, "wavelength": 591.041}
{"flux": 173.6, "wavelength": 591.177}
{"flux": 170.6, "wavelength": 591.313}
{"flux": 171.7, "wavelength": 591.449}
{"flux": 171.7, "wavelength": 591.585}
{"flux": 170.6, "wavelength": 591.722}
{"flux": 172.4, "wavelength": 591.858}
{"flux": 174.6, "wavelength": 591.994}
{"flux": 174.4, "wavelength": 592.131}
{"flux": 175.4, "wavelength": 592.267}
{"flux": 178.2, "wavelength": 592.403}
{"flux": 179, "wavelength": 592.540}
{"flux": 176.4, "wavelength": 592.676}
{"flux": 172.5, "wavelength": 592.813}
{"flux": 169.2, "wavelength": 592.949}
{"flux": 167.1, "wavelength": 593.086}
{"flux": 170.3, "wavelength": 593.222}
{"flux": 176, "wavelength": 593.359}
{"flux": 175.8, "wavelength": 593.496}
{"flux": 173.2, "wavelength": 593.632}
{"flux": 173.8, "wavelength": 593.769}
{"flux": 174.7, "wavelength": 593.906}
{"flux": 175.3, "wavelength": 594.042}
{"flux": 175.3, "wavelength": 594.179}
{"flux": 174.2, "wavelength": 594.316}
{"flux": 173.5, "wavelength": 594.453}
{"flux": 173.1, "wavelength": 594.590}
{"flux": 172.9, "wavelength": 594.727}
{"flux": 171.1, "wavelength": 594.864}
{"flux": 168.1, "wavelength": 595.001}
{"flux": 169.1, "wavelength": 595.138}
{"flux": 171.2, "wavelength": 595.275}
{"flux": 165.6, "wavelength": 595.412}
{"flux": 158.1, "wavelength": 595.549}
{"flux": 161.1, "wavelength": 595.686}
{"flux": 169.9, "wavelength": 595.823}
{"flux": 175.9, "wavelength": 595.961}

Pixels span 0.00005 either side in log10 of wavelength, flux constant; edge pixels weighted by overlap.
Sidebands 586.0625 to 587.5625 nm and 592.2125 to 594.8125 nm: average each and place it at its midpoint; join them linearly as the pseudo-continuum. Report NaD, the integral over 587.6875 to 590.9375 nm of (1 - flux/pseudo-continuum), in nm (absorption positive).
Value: 0.31 nm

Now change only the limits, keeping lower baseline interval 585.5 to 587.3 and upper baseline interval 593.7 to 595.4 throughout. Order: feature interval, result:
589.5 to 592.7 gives 0.068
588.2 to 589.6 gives 0.212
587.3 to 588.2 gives 0.005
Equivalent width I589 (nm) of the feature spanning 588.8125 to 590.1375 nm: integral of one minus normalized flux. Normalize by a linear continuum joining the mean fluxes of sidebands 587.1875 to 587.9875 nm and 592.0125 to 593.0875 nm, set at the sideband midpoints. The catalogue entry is 0.25 nm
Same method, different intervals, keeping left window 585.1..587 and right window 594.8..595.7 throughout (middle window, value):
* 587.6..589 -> 0.076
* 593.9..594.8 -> -0.038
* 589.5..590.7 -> 0.093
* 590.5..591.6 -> -0.048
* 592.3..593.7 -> -0.052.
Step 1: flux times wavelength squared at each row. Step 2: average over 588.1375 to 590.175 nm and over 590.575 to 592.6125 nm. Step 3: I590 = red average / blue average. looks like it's 1.21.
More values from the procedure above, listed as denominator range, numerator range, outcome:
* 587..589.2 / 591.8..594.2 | 1.10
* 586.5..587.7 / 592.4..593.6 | 1.04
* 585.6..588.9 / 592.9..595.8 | 1.05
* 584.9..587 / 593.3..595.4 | 1.04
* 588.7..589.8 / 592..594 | 1.28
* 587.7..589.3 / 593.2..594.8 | 1.15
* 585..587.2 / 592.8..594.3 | 1.04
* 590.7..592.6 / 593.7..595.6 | 0.99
